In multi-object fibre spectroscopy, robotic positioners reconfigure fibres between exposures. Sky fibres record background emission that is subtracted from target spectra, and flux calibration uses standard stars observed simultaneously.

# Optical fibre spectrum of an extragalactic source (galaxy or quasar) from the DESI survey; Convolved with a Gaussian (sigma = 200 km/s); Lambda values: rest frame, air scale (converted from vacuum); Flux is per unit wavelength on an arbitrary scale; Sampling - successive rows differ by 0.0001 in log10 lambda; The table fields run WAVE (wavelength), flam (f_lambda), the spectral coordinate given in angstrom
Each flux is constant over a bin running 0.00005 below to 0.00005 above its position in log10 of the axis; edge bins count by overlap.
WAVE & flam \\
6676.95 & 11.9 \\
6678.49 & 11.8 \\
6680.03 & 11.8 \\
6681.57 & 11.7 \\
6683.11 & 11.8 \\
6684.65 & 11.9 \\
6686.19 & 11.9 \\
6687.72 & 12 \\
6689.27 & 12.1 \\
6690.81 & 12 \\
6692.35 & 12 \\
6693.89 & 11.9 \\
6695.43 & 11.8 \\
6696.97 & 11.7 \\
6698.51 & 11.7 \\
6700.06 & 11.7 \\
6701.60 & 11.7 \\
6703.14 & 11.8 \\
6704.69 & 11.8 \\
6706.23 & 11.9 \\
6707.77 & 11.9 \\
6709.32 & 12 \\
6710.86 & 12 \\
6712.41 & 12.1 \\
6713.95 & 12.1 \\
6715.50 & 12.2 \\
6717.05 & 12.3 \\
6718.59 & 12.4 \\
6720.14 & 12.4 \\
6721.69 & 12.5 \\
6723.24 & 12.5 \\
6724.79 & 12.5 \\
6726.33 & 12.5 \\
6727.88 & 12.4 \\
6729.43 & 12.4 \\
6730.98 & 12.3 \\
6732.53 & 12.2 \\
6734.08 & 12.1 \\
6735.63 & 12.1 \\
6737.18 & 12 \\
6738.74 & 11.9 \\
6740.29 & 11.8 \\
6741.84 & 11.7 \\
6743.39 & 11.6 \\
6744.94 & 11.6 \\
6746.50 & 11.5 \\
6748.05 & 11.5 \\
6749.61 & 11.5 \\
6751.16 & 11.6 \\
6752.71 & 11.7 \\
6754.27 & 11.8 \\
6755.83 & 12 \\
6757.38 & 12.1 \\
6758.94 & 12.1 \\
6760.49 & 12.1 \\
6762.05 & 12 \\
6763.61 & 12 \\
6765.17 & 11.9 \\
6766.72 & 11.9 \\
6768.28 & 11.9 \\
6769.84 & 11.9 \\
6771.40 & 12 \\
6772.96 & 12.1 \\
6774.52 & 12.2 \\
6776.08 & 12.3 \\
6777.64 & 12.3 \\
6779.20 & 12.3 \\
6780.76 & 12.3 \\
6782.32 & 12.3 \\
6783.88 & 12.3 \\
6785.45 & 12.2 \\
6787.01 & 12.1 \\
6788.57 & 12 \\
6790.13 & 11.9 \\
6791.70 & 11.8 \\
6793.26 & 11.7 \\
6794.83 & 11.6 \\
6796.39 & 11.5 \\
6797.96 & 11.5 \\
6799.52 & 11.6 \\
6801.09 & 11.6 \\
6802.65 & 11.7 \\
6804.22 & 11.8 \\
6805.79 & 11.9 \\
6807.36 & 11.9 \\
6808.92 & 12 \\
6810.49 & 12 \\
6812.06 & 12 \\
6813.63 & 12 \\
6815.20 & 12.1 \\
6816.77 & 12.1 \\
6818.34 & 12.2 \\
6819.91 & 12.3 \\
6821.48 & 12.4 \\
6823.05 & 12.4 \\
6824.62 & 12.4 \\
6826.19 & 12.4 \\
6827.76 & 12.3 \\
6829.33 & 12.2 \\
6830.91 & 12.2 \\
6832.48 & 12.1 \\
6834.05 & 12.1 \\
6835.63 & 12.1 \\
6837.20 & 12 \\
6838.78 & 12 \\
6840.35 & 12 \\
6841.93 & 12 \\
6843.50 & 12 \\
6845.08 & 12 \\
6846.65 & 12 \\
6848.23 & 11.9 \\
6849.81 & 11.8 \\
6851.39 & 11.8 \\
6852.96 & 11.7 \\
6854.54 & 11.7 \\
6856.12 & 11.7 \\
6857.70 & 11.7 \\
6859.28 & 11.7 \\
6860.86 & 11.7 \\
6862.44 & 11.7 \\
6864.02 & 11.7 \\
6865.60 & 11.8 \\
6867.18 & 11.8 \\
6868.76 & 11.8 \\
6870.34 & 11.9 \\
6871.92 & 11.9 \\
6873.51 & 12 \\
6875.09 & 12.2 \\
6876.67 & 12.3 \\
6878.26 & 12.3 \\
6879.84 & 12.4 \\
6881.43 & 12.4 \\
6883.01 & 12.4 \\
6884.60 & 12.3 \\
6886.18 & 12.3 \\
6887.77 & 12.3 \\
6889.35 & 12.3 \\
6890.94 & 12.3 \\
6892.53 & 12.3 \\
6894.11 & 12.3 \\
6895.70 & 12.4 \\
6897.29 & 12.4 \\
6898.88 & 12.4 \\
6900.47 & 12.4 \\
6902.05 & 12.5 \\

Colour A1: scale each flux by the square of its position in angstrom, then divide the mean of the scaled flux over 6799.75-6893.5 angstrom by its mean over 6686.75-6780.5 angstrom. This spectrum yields 1.0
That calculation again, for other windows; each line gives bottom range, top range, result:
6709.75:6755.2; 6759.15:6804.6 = 1.01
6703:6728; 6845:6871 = 1.01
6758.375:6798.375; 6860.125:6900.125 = 1.04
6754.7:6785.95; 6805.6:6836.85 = 1.02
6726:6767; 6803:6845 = 1.04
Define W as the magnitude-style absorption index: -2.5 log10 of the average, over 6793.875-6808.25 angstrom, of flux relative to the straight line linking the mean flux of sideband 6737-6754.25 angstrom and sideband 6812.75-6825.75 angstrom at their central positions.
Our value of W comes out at 0.04 mag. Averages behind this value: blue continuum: 11.7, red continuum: 12.2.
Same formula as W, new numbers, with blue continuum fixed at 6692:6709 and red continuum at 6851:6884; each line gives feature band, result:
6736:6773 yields 0.001 mag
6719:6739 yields -0.042 mag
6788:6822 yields 0.000 mag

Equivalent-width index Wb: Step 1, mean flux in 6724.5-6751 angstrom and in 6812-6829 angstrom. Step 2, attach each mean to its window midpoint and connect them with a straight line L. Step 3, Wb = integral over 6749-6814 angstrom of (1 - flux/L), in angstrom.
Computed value 0.9 angstrom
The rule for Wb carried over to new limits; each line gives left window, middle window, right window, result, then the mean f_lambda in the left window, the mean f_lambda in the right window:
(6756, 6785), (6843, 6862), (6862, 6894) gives 0.51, 12.1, 12.1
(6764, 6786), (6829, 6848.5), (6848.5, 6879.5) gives -0.18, 12.1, 11.9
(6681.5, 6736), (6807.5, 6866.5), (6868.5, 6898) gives 0.94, 12.1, 12.2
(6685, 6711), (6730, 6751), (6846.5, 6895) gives 0.14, 11.9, 12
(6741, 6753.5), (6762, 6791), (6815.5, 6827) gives -0.55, 11.6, 12.3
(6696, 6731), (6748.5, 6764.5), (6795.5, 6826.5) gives 0.23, 12.1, 12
